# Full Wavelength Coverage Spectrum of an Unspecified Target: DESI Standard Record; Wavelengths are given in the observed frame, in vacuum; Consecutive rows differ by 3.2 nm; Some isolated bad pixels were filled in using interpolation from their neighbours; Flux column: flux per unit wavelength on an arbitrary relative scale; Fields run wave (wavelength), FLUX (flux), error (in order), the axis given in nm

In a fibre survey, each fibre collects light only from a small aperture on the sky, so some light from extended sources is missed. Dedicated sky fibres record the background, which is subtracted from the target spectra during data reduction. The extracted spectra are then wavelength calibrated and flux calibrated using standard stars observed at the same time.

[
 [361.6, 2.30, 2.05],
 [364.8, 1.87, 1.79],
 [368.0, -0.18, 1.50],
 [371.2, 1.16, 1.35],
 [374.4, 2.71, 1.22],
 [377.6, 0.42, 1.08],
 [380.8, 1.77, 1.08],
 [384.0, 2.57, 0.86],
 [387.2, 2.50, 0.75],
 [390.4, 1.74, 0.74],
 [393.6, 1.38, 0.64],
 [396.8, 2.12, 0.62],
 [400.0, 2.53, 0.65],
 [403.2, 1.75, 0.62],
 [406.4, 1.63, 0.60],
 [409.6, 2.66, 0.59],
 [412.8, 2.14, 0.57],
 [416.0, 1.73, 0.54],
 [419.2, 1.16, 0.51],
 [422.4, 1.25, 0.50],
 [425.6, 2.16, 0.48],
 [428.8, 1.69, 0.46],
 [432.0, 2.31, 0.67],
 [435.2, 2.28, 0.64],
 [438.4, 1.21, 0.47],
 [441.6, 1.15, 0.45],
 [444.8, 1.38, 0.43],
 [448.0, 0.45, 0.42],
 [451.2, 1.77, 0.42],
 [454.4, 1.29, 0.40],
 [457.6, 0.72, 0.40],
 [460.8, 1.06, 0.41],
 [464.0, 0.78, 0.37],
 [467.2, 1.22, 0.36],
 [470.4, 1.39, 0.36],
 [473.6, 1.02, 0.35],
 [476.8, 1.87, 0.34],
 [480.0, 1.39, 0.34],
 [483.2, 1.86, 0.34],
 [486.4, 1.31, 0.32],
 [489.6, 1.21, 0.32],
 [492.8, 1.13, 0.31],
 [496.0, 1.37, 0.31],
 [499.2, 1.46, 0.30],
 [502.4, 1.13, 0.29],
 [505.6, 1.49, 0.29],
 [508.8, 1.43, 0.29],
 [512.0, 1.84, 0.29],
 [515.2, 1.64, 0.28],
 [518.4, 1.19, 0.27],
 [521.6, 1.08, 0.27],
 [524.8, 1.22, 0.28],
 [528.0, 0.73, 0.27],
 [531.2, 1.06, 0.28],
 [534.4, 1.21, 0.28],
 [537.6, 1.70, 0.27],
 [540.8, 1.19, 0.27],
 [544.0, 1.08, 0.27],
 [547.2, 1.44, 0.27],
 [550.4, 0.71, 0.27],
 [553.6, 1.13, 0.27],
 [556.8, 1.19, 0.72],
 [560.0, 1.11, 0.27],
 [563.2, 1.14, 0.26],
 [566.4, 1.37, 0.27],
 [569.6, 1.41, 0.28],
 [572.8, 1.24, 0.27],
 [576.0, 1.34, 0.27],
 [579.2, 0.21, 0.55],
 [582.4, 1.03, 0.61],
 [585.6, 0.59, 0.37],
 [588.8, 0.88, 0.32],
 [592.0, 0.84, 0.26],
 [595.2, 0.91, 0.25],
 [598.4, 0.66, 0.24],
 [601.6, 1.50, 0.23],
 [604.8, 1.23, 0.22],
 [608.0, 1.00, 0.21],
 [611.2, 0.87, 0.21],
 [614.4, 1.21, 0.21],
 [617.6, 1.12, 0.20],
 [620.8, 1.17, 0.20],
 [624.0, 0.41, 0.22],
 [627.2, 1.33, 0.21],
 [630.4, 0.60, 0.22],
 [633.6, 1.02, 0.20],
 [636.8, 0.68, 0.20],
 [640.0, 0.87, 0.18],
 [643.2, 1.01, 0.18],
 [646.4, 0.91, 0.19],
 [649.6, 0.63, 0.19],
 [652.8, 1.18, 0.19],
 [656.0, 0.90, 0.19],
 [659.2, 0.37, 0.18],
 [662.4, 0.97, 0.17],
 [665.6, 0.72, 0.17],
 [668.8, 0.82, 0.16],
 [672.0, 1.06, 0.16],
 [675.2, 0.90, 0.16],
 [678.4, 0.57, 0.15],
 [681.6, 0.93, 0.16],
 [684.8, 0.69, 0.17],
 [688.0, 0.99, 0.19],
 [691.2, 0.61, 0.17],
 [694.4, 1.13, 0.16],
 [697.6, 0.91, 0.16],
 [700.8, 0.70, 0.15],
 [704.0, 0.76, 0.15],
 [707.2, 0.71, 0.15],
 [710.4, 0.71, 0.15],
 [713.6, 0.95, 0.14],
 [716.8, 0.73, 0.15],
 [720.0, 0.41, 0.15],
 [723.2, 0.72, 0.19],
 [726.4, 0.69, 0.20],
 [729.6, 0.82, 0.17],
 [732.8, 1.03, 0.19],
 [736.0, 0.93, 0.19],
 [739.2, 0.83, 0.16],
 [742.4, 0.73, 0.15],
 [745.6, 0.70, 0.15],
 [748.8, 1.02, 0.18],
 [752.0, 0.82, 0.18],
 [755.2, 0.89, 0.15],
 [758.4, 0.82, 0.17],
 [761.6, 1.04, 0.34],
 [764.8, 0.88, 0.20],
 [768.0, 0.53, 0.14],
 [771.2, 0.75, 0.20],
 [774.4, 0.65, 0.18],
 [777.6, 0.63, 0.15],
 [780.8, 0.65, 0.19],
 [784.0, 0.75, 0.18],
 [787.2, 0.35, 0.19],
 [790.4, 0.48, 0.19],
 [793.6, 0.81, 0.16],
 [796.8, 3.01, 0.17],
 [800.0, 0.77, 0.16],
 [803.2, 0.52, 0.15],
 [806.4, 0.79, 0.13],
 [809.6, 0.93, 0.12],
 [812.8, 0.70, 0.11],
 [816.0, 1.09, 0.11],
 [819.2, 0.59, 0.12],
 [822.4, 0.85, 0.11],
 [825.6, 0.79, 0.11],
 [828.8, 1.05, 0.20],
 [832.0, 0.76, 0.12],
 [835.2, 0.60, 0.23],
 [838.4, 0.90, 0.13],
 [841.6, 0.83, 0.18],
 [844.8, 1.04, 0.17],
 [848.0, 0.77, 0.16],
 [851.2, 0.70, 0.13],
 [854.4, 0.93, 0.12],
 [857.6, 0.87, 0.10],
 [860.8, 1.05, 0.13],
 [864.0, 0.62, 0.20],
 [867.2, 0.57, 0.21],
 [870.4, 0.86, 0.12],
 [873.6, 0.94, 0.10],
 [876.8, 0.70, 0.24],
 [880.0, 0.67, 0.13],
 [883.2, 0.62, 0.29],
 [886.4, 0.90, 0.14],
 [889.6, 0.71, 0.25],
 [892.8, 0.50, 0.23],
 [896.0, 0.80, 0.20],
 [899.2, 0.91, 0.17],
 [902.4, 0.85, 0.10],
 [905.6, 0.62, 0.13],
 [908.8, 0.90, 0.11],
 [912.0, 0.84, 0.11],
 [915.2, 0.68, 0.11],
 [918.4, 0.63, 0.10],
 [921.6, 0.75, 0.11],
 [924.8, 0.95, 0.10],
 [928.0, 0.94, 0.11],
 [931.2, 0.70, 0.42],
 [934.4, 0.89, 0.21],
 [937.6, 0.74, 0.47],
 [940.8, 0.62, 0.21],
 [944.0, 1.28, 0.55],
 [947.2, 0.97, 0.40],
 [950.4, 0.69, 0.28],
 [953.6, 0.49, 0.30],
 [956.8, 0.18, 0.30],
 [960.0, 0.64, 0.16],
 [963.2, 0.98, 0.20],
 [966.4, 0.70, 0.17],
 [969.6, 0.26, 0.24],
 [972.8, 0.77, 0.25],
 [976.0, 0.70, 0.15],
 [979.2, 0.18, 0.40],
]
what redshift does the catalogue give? 1.138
